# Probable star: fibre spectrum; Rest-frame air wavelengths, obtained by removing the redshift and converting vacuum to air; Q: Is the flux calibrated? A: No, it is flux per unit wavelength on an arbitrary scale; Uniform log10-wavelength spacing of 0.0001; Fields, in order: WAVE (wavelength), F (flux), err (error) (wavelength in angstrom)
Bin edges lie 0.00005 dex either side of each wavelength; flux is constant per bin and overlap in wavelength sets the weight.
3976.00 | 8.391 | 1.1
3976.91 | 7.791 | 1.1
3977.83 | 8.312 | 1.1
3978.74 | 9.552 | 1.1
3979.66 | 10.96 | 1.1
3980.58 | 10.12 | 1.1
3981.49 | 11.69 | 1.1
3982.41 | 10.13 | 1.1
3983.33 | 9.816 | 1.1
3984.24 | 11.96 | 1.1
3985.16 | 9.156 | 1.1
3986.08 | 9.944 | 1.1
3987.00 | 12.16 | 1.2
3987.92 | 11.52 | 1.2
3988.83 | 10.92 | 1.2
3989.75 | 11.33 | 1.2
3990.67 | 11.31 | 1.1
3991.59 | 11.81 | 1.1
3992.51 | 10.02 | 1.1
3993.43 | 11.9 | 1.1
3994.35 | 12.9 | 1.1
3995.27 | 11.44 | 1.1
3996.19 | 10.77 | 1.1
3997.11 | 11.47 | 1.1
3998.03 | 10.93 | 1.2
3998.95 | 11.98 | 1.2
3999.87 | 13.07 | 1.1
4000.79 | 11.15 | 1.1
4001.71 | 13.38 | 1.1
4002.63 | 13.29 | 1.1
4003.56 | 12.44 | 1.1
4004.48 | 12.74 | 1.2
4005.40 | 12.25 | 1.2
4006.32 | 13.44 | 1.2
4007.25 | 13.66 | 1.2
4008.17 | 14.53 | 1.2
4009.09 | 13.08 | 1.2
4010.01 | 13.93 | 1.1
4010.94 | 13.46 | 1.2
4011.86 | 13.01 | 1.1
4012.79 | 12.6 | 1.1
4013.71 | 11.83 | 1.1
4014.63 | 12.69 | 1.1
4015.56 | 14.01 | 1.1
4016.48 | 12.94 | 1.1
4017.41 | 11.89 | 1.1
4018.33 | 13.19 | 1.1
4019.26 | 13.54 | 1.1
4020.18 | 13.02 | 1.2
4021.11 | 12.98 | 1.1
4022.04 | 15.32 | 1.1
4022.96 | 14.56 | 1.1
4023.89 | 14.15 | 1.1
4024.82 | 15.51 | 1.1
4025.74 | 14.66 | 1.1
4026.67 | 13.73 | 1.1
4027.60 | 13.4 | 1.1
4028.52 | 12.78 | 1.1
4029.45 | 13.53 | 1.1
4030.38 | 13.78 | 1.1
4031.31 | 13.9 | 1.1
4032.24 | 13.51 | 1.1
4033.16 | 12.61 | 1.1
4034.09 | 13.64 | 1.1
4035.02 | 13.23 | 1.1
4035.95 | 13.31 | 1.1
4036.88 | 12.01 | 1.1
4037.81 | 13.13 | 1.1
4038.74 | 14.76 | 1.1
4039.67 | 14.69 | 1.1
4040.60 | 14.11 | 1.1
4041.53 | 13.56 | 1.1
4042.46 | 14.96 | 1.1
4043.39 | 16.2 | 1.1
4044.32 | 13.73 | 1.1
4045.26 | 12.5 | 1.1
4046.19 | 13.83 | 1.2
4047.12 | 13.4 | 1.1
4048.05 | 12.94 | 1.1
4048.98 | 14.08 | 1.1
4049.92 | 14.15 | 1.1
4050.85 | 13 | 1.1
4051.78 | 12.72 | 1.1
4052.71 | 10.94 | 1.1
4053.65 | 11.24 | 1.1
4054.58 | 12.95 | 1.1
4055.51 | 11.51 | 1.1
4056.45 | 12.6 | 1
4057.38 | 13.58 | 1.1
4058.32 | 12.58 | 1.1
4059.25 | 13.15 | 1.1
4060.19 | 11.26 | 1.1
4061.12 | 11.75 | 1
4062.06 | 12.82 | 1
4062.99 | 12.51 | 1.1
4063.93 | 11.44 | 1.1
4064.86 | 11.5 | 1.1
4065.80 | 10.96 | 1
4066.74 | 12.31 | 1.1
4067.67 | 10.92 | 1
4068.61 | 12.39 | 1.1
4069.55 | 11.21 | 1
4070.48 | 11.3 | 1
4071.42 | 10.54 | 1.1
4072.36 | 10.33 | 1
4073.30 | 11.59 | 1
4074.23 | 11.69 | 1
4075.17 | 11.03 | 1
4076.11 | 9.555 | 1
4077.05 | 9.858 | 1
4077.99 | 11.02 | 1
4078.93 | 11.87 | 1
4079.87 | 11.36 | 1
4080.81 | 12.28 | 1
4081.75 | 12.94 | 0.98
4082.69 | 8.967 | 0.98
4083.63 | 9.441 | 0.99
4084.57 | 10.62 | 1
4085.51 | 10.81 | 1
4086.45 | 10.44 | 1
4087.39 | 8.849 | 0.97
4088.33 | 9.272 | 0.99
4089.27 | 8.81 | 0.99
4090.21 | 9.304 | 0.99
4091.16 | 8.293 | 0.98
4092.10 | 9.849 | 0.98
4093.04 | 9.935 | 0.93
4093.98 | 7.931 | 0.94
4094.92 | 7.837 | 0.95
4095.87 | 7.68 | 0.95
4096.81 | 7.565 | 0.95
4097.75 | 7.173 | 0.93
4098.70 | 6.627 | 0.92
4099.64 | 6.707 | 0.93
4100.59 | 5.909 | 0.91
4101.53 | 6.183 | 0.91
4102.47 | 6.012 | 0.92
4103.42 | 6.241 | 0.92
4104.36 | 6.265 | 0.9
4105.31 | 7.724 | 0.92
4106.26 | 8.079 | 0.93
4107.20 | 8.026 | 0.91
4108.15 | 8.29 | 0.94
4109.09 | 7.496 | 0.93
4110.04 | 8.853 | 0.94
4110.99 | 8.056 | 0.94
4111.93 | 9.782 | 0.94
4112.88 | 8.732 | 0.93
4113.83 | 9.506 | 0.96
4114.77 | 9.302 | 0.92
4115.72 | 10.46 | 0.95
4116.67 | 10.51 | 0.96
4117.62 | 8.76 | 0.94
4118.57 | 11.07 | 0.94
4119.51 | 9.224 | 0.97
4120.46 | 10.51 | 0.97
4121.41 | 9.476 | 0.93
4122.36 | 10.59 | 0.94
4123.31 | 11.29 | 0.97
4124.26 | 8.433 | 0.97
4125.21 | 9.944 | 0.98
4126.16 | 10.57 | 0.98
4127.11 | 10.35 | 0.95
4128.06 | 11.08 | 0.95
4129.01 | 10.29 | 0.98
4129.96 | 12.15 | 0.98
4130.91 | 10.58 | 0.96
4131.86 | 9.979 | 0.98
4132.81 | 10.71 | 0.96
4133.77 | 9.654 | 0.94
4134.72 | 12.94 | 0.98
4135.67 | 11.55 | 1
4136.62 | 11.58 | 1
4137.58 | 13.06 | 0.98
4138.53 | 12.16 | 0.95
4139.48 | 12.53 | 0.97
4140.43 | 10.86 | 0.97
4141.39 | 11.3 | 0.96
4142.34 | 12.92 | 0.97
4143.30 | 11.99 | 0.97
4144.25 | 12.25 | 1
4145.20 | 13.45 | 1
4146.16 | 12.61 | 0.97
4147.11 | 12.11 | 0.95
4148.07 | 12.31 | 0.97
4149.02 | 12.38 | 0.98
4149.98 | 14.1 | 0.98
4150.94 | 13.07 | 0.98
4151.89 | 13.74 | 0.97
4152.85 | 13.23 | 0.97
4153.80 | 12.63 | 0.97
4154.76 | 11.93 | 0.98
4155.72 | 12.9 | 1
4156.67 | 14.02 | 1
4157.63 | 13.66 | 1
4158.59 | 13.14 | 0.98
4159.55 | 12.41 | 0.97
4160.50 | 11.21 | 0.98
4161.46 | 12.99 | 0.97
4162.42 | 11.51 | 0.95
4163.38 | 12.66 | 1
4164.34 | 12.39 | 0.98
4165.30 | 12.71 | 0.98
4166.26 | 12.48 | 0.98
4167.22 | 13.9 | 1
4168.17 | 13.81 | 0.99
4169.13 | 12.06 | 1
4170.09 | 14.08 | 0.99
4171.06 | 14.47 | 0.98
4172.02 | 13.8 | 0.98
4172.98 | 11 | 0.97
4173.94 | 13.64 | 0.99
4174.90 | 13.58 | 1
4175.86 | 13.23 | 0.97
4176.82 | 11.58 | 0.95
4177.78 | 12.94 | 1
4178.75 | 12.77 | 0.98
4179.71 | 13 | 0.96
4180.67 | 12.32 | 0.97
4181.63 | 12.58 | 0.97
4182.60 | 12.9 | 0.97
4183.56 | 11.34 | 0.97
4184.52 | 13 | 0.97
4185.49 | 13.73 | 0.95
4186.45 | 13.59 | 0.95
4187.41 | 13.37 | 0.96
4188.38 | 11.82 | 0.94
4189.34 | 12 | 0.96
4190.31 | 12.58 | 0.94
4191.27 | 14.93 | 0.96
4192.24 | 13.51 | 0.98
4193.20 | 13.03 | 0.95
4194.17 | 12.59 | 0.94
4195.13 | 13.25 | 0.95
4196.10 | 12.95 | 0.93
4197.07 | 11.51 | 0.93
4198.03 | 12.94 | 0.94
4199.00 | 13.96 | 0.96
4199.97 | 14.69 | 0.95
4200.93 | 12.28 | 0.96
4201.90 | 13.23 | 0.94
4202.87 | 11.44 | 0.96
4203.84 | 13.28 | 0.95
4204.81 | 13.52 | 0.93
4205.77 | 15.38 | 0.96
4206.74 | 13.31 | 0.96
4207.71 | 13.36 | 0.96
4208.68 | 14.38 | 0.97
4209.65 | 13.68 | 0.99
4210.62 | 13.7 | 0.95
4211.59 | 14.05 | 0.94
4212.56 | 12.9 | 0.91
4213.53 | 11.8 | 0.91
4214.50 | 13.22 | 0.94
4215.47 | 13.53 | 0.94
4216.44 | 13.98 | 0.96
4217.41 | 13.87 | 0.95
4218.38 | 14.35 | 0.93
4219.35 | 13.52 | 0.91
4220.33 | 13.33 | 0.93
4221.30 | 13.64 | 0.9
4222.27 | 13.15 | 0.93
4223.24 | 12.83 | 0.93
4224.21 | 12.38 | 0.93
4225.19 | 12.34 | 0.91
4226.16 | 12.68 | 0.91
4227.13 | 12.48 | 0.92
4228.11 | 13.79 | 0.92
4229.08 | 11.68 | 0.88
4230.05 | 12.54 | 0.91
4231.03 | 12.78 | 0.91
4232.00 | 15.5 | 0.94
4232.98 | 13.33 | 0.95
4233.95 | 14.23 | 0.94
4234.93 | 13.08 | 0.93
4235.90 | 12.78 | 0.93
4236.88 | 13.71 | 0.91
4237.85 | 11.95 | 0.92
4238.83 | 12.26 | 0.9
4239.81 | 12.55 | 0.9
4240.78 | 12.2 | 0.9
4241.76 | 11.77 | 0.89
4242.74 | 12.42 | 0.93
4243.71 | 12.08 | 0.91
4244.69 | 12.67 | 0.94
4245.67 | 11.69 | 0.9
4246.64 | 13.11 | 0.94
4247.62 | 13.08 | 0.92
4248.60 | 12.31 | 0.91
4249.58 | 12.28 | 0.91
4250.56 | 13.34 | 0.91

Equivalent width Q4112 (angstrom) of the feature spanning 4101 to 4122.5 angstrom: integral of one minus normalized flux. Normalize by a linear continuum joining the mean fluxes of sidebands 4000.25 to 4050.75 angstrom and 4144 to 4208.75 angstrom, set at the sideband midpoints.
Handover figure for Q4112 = 7.45 angstrom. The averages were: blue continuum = 13.5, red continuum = 13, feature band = 8.62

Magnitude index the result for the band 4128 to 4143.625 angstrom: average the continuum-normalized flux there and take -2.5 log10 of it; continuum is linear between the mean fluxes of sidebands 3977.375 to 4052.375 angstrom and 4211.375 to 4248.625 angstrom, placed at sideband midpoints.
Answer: 0.12 mag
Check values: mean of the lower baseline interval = 12.7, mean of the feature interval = 11.5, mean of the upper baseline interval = 13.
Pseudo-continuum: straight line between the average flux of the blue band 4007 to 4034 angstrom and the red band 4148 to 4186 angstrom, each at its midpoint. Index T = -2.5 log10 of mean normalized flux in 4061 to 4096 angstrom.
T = 0.247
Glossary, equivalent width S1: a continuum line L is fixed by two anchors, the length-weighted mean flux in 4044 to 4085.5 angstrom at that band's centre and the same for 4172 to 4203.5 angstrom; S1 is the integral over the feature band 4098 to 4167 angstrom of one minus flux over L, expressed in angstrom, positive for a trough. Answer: 9.6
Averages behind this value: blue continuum 11.8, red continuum 12.9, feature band 10.7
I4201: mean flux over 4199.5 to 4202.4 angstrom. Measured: 13.4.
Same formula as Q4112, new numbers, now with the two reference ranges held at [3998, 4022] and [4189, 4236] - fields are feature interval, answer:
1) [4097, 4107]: 4.8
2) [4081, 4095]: 3.7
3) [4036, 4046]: -0.7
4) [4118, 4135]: 3.5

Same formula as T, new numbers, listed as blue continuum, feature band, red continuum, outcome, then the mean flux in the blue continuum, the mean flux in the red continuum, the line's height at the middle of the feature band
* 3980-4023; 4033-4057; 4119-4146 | -0.12 mag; 12.2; 11.1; 11.9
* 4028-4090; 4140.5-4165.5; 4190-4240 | 0.01 mag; 12.2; 13.2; 12.8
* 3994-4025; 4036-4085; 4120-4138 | -0.02 mag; 13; 10.8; 12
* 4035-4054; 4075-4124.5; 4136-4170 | 0.40 mag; 13.5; 12.6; 13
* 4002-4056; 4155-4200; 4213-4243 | 0.02 mag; 13.4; 13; 13.1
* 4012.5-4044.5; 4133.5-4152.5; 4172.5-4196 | 0.06 mag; 13.7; 12.8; 13.1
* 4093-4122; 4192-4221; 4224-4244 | -0.13 mag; 8.24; 12.8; 11.8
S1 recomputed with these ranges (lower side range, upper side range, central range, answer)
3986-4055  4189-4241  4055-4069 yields 1.02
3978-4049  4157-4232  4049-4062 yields 0.32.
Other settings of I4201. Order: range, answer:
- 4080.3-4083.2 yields 11.4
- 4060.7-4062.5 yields 12.3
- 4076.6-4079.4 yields 10.9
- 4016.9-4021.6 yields 12.9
